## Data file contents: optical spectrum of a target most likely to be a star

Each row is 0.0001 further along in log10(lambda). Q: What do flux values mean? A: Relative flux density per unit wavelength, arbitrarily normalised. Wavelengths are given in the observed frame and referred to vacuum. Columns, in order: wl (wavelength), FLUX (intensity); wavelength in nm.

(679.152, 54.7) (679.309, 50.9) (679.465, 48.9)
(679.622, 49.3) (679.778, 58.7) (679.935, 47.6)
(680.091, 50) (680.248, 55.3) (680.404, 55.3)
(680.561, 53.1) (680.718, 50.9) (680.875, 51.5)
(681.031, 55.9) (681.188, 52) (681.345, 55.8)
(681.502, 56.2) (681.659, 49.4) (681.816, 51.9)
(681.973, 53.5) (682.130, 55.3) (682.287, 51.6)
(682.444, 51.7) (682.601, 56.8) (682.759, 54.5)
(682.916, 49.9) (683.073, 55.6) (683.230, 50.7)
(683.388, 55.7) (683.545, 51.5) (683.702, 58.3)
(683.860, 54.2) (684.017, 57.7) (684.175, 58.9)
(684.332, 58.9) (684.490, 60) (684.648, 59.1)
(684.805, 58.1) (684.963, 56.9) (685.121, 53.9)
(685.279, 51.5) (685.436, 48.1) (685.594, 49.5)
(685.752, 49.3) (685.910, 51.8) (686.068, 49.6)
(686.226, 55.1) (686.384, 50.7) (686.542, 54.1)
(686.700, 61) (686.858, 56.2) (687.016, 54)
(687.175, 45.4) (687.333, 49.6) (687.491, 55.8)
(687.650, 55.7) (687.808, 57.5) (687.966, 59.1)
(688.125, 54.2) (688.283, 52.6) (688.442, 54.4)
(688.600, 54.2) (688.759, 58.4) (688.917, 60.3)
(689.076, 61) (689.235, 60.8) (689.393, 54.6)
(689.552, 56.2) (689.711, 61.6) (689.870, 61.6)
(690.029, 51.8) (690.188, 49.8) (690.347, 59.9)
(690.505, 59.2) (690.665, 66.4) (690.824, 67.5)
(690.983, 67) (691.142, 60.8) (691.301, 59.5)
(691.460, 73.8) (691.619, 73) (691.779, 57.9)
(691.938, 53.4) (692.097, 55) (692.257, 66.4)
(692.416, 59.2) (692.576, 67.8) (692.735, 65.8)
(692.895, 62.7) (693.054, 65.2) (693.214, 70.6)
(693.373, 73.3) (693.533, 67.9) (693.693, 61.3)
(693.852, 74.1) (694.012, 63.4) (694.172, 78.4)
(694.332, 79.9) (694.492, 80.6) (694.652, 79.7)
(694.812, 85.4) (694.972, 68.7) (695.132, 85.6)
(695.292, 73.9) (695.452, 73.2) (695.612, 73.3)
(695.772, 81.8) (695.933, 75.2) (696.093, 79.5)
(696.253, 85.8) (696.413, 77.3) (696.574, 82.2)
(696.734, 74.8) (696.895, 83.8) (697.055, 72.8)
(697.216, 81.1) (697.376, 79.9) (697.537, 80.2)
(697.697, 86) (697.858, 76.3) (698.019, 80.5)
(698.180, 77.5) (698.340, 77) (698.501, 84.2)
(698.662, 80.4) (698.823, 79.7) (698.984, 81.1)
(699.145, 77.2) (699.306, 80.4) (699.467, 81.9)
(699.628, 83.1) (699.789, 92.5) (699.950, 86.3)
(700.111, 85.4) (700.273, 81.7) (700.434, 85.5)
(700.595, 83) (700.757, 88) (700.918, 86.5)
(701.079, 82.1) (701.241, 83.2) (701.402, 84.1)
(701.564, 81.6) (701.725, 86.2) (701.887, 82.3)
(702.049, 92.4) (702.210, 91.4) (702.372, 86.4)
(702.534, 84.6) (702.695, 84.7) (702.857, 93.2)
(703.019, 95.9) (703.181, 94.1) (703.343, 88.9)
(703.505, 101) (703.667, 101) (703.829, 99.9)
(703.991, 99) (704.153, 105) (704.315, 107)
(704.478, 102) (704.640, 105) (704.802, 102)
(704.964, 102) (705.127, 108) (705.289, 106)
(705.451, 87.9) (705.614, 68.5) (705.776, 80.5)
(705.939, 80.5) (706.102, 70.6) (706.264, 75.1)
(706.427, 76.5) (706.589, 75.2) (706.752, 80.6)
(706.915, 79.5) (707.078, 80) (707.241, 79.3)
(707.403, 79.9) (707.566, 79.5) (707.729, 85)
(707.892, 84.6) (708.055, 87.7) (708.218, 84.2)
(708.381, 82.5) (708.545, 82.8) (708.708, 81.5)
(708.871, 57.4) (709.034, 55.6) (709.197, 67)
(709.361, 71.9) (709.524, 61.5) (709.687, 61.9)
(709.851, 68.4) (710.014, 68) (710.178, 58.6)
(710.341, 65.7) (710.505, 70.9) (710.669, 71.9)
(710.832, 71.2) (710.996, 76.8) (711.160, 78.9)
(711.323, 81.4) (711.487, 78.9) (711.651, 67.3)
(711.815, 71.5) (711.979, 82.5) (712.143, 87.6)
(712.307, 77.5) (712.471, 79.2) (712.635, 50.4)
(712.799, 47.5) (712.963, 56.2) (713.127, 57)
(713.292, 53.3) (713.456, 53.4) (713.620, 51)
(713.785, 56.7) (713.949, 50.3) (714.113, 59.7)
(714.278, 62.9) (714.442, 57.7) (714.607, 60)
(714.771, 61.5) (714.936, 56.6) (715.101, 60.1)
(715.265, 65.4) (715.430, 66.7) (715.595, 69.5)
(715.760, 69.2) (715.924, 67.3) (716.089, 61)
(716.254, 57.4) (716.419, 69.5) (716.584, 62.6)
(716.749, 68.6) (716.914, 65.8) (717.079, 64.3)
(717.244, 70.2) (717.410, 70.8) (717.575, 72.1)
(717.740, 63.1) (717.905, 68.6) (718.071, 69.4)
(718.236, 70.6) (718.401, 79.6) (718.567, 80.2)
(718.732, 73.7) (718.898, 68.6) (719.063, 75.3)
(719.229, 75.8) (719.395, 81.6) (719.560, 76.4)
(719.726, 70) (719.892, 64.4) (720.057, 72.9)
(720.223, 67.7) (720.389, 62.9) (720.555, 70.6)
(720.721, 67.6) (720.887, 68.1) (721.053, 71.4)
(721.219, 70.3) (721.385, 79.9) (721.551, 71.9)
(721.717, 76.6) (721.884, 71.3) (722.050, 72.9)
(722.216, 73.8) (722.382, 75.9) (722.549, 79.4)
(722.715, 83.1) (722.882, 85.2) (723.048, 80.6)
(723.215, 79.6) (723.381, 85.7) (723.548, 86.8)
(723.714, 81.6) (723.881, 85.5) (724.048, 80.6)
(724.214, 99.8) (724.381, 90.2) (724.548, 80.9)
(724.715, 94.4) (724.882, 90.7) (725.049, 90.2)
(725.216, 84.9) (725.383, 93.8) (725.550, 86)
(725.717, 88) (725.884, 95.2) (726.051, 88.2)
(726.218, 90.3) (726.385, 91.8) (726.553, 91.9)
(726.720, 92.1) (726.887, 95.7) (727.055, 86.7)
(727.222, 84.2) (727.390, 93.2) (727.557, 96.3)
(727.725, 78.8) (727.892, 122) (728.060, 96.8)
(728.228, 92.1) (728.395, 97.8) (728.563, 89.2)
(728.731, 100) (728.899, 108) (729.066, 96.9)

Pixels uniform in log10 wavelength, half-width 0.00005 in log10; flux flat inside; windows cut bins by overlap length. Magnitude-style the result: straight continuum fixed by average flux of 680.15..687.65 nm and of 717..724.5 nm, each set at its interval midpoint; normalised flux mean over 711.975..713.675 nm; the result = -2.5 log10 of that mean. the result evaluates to 0.13 mag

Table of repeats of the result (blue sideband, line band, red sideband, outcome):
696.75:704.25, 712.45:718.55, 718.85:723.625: 0.23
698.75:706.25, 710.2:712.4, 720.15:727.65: 0.16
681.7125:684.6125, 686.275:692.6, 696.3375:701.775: 0.13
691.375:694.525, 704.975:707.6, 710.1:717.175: -0.24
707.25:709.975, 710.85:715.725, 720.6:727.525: 0.19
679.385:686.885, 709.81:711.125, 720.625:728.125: 0.08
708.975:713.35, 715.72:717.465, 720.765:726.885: 0.14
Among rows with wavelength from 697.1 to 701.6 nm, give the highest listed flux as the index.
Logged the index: 92.5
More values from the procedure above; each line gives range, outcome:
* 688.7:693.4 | 73.8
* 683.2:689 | 61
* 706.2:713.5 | 87.7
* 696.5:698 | 86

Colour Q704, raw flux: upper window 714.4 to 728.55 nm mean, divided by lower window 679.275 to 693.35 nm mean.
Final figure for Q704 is 1.4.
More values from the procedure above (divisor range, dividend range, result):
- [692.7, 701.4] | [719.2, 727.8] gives 1.04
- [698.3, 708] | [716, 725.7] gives 0.87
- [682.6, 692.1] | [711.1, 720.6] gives 1.19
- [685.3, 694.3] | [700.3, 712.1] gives 1.39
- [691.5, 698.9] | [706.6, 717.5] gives 0.92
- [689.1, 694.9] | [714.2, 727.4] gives 1.16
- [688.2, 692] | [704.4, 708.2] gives 1.43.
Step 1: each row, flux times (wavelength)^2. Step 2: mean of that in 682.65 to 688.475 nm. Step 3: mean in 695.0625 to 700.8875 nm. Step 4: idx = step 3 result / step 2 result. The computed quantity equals 1.54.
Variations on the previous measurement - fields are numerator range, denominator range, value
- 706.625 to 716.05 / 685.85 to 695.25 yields 1.18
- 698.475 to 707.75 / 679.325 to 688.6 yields 1.72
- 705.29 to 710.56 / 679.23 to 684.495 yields 1.51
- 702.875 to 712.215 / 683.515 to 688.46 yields 1.60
